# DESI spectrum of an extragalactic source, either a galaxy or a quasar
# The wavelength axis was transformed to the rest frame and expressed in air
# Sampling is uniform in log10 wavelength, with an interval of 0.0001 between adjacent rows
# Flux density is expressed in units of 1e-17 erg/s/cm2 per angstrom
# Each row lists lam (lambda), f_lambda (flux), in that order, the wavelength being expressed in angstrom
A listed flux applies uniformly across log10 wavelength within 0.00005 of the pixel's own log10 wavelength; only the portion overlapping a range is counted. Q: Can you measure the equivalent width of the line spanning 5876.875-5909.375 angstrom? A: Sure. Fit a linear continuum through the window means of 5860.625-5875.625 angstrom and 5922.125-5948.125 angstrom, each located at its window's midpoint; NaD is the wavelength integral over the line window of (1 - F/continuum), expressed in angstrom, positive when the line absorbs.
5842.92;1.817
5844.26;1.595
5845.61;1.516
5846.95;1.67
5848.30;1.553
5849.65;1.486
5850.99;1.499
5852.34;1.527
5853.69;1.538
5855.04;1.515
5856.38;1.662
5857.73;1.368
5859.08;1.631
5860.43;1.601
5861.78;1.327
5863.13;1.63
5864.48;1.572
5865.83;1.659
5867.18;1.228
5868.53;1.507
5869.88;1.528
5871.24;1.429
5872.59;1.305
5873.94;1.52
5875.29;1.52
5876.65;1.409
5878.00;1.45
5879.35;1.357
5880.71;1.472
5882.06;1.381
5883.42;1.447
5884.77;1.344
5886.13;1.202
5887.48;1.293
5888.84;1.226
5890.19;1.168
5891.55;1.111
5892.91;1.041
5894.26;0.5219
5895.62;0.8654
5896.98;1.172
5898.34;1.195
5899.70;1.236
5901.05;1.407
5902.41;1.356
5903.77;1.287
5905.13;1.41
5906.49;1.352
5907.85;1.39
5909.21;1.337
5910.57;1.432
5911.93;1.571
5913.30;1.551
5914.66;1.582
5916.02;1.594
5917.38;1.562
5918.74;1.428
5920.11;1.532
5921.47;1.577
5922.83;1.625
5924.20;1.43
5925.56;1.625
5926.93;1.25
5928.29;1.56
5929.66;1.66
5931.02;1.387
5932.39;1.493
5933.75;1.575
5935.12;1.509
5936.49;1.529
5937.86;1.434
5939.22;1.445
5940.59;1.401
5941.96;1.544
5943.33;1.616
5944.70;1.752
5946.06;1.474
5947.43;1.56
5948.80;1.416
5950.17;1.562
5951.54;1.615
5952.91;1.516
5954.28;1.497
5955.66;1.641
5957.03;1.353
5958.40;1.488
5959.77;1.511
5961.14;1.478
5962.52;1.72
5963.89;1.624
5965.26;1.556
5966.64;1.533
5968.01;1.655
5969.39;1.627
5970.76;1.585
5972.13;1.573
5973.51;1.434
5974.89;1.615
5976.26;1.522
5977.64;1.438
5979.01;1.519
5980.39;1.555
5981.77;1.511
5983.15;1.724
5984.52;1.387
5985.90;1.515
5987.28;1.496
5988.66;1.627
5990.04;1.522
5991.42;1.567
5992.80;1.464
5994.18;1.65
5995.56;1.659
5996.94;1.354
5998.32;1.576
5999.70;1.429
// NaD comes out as 5.3 angstrom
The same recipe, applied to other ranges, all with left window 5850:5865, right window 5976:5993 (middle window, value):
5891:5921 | 4.17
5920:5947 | 0.16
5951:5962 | 0.11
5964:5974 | -0.28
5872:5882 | 0.66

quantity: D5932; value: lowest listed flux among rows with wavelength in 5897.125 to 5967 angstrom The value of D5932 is 1.195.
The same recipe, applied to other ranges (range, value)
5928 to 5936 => 1.387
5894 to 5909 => 0.5219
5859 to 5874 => 1.228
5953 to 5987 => 1.353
